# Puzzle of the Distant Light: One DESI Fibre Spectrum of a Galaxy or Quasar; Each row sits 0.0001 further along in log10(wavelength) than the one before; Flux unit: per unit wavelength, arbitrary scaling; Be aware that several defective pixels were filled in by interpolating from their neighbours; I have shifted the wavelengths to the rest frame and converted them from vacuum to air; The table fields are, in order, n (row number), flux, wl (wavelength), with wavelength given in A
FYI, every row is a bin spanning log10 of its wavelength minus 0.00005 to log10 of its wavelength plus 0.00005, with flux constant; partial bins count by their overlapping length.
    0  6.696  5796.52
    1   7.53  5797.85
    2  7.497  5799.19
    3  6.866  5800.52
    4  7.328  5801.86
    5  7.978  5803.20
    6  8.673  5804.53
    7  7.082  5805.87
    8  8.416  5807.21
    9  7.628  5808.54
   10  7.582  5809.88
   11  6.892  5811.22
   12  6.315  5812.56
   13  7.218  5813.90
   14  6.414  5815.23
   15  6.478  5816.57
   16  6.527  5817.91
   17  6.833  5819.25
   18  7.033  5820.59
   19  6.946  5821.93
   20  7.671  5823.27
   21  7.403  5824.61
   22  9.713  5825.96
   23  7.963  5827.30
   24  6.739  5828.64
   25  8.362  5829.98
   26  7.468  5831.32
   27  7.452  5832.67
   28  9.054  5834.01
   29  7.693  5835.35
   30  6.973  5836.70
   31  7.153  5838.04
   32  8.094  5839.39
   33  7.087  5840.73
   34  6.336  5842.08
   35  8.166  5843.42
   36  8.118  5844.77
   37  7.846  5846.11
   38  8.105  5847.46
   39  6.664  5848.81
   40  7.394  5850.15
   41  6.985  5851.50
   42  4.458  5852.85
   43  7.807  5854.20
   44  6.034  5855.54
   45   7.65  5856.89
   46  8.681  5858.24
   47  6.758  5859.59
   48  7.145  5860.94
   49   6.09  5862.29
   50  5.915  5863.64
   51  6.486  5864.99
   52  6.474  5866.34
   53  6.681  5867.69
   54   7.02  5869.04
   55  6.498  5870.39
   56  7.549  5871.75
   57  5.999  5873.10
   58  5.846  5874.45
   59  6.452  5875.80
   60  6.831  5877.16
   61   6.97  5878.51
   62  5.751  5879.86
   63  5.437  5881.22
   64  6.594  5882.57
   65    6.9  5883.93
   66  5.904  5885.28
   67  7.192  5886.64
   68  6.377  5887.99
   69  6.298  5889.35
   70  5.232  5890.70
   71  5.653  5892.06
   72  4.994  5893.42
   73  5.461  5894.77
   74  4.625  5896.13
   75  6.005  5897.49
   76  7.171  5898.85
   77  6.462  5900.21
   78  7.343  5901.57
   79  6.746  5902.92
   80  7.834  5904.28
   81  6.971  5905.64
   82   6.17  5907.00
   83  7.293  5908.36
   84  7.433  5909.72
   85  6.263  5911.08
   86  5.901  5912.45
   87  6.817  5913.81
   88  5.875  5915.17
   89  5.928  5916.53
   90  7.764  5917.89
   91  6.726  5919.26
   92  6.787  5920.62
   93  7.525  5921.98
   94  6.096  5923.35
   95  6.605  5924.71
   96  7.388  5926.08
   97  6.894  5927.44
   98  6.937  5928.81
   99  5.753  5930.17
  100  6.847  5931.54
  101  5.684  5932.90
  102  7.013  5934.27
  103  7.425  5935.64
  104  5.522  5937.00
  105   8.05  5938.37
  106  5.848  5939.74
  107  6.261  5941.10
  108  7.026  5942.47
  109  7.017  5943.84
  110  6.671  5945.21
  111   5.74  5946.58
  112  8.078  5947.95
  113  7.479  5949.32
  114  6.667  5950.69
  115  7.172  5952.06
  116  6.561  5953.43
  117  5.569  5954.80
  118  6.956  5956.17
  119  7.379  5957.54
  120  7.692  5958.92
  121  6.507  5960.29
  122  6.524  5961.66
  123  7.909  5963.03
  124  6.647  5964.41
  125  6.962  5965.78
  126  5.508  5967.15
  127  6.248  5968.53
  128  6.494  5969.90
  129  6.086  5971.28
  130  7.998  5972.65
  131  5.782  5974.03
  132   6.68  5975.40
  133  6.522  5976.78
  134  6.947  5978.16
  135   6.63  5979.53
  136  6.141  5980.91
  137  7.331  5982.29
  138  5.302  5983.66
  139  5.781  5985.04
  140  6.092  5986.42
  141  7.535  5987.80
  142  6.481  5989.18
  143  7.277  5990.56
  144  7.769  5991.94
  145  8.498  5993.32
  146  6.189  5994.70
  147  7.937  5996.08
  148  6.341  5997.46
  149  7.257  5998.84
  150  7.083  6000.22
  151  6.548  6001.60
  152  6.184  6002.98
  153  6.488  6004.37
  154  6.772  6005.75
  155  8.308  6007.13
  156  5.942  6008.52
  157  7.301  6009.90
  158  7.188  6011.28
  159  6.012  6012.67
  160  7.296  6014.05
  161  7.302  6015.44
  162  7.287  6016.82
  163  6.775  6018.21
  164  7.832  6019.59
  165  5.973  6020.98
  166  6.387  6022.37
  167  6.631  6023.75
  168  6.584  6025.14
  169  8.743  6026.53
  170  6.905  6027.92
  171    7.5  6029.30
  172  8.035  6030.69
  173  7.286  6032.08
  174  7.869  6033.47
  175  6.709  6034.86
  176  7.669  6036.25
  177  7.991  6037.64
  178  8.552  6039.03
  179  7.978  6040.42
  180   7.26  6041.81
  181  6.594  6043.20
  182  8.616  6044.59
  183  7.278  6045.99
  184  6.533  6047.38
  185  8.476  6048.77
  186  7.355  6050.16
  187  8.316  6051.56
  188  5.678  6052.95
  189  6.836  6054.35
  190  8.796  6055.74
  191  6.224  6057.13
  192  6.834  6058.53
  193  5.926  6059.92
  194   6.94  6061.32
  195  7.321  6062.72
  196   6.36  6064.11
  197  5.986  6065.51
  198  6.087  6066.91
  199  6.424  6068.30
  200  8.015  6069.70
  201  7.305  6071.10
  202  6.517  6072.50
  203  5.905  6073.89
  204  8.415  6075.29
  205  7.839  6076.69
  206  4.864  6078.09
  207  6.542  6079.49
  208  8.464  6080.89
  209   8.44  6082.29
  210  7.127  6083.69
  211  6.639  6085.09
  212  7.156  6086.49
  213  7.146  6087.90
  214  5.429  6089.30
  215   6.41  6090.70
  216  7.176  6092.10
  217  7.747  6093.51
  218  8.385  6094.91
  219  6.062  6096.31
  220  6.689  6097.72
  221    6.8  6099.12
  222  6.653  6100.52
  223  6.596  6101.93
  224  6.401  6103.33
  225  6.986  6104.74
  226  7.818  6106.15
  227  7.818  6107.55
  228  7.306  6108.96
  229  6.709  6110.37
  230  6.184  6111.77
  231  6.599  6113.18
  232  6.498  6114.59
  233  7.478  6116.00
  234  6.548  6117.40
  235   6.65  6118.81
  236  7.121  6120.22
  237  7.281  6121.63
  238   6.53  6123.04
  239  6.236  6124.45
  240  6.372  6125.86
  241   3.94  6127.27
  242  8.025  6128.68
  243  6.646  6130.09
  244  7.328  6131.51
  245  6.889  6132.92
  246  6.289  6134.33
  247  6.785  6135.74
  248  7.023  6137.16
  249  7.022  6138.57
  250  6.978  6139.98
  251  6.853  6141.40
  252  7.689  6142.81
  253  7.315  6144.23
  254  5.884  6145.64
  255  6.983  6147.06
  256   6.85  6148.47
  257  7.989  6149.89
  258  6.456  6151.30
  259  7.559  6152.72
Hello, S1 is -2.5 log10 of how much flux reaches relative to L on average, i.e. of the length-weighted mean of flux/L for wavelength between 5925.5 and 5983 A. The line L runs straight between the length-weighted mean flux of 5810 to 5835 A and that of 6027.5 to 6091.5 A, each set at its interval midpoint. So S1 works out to 0.08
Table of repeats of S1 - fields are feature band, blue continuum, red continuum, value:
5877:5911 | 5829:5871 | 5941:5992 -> 0.101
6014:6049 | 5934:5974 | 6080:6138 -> -0.083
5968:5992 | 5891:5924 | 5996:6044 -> 0.052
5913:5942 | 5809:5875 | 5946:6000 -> 0.041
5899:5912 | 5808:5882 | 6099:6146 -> 0.012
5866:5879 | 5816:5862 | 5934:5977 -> 0.088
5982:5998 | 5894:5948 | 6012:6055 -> 0.026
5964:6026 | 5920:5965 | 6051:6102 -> 0.012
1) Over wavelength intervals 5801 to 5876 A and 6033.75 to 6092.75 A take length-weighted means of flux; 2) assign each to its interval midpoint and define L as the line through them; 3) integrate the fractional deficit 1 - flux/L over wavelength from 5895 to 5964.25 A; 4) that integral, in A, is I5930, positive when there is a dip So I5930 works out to 4.2 A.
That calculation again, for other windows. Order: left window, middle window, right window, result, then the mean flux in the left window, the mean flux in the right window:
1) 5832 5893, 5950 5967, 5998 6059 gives 0.52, 6.83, 7.21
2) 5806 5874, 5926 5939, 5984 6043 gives 0.79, 7.19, 7.12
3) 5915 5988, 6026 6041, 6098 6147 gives -2.22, 6.68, 6.8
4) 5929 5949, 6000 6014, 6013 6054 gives 0.70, 6.66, 7.34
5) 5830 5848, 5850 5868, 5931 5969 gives 1.86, 7.68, 6.75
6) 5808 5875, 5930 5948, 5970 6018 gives 0.86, 7.15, 6.83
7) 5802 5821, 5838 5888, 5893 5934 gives 0.46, 7.23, 6.56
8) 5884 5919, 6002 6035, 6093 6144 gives -2.02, 6.4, 6.86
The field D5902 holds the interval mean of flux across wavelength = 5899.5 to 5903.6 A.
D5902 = 6.86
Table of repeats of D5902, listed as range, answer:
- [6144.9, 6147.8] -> 6.46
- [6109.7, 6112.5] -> 6.46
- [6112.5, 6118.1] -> 6.79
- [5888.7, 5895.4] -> 5.53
